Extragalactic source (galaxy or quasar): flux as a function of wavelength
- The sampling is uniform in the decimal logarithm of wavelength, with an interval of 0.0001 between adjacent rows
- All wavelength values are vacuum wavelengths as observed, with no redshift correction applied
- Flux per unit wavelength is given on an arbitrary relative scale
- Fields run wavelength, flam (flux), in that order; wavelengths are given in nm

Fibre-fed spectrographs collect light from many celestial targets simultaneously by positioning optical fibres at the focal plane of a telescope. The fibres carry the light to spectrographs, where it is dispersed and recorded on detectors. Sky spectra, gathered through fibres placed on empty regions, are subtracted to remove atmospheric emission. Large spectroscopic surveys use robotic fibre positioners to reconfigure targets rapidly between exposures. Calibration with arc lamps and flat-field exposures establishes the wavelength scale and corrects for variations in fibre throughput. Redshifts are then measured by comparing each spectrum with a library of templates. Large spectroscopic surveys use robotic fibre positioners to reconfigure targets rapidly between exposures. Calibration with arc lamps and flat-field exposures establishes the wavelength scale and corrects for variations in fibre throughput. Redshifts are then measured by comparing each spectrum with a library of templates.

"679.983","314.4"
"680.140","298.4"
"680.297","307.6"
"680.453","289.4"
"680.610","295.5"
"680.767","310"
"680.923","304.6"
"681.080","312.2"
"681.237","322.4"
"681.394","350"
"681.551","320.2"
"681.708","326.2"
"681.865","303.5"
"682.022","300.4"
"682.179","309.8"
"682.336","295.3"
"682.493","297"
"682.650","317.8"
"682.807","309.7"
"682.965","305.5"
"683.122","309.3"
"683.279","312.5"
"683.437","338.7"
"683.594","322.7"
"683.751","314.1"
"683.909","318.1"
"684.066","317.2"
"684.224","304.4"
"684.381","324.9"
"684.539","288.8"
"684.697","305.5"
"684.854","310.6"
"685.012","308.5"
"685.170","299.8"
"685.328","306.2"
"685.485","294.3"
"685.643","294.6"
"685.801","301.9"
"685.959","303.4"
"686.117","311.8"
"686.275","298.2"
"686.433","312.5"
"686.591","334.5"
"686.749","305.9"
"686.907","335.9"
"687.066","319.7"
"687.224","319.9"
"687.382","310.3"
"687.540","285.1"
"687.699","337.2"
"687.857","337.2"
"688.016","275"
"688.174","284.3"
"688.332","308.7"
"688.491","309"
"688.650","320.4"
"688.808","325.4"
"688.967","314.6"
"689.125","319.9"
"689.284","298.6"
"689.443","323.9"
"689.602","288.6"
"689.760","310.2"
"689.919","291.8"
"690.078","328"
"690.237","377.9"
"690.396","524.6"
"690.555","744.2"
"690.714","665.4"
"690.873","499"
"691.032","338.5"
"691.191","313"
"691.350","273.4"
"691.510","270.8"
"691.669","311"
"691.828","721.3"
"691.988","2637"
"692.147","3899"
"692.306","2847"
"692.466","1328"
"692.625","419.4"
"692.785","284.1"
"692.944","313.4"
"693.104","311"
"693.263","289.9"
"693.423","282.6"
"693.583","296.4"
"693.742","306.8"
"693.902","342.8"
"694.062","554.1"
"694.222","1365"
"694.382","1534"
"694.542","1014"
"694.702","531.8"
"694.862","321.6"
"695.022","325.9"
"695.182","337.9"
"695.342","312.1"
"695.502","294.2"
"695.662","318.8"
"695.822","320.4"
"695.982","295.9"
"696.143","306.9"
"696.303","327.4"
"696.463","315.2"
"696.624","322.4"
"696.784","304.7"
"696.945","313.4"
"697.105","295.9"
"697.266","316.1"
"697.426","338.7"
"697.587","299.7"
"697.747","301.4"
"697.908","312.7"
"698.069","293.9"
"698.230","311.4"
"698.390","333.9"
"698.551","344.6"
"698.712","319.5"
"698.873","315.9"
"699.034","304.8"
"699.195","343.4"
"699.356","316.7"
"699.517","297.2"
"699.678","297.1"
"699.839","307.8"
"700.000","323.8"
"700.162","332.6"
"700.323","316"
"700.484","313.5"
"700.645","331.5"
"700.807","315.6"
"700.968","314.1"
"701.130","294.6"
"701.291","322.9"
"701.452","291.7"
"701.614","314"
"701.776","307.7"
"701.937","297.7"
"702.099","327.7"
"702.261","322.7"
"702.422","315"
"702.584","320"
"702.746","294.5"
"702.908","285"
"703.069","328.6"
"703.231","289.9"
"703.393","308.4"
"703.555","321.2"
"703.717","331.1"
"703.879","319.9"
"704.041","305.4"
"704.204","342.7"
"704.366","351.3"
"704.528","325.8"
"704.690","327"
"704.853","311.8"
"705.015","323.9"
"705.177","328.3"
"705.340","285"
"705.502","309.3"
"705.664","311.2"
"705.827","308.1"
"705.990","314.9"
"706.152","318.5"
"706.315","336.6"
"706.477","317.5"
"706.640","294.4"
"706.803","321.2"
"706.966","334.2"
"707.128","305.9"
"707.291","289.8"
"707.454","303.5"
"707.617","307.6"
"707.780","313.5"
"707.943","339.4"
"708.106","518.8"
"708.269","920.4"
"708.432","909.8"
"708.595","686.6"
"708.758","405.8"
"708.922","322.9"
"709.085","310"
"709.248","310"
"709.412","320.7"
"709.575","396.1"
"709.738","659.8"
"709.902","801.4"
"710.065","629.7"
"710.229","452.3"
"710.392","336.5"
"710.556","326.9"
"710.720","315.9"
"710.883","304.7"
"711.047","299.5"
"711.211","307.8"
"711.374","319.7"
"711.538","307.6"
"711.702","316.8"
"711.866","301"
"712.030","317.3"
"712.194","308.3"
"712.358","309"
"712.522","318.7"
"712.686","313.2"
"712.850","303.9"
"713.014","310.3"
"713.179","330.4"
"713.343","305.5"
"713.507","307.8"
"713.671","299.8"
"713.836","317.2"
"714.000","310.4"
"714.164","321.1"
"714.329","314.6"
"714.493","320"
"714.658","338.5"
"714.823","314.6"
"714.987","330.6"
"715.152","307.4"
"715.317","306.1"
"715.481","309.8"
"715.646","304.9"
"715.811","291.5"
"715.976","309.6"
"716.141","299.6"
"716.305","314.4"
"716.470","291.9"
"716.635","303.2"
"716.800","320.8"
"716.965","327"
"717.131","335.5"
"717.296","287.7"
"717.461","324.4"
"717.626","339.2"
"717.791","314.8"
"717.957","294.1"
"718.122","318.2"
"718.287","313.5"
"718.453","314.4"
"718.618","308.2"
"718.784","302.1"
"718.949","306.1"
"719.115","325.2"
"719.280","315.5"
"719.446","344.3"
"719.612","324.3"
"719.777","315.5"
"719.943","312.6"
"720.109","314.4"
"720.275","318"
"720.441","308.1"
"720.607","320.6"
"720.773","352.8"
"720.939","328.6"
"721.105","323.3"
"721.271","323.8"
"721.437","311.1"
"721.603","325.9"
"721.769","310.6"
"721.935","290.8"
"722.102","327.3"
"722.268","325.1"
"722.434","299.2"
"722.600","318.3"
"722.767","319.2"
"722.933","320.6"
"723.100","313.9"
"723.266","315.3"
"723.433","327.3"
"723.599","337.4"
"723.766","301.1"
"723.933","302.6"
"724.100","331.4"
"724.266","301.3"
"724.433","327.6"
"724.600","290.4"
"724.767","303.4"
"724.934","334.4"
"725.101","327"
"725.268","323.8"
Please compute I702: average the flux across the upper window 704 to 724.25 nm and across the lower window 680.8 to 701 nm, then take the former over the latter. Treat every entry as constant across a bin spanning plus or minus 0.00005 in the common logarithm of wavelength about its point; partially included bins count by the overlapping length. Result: 0.8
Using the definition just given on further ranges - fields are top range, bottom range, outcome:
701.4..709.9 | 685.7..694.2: 0.68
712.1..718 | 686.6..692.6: 0.52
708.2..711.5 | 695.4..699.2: 1.47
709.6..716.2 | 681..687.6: 1.11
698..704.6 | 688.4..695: 0.48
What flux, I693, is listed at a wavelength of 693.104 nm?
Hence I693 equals 311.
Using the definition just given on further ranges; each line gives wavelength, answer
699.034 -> 304.8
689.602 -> 288.6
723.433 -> 327.3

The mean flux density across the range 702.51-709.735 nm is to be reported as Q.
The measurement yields 363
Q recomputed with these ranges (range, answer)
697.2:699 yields 317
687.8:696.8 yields 570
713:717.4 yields 312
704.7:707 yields 315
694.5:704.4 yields 327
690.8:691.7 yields 334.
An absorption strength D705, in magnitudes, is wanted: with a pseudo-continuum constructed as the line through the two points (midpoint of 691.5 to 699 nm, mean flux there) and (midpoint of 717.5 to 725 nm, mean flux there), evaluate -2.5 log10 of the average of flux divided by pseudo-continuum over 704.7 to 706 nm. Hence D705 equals 0.49 mag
